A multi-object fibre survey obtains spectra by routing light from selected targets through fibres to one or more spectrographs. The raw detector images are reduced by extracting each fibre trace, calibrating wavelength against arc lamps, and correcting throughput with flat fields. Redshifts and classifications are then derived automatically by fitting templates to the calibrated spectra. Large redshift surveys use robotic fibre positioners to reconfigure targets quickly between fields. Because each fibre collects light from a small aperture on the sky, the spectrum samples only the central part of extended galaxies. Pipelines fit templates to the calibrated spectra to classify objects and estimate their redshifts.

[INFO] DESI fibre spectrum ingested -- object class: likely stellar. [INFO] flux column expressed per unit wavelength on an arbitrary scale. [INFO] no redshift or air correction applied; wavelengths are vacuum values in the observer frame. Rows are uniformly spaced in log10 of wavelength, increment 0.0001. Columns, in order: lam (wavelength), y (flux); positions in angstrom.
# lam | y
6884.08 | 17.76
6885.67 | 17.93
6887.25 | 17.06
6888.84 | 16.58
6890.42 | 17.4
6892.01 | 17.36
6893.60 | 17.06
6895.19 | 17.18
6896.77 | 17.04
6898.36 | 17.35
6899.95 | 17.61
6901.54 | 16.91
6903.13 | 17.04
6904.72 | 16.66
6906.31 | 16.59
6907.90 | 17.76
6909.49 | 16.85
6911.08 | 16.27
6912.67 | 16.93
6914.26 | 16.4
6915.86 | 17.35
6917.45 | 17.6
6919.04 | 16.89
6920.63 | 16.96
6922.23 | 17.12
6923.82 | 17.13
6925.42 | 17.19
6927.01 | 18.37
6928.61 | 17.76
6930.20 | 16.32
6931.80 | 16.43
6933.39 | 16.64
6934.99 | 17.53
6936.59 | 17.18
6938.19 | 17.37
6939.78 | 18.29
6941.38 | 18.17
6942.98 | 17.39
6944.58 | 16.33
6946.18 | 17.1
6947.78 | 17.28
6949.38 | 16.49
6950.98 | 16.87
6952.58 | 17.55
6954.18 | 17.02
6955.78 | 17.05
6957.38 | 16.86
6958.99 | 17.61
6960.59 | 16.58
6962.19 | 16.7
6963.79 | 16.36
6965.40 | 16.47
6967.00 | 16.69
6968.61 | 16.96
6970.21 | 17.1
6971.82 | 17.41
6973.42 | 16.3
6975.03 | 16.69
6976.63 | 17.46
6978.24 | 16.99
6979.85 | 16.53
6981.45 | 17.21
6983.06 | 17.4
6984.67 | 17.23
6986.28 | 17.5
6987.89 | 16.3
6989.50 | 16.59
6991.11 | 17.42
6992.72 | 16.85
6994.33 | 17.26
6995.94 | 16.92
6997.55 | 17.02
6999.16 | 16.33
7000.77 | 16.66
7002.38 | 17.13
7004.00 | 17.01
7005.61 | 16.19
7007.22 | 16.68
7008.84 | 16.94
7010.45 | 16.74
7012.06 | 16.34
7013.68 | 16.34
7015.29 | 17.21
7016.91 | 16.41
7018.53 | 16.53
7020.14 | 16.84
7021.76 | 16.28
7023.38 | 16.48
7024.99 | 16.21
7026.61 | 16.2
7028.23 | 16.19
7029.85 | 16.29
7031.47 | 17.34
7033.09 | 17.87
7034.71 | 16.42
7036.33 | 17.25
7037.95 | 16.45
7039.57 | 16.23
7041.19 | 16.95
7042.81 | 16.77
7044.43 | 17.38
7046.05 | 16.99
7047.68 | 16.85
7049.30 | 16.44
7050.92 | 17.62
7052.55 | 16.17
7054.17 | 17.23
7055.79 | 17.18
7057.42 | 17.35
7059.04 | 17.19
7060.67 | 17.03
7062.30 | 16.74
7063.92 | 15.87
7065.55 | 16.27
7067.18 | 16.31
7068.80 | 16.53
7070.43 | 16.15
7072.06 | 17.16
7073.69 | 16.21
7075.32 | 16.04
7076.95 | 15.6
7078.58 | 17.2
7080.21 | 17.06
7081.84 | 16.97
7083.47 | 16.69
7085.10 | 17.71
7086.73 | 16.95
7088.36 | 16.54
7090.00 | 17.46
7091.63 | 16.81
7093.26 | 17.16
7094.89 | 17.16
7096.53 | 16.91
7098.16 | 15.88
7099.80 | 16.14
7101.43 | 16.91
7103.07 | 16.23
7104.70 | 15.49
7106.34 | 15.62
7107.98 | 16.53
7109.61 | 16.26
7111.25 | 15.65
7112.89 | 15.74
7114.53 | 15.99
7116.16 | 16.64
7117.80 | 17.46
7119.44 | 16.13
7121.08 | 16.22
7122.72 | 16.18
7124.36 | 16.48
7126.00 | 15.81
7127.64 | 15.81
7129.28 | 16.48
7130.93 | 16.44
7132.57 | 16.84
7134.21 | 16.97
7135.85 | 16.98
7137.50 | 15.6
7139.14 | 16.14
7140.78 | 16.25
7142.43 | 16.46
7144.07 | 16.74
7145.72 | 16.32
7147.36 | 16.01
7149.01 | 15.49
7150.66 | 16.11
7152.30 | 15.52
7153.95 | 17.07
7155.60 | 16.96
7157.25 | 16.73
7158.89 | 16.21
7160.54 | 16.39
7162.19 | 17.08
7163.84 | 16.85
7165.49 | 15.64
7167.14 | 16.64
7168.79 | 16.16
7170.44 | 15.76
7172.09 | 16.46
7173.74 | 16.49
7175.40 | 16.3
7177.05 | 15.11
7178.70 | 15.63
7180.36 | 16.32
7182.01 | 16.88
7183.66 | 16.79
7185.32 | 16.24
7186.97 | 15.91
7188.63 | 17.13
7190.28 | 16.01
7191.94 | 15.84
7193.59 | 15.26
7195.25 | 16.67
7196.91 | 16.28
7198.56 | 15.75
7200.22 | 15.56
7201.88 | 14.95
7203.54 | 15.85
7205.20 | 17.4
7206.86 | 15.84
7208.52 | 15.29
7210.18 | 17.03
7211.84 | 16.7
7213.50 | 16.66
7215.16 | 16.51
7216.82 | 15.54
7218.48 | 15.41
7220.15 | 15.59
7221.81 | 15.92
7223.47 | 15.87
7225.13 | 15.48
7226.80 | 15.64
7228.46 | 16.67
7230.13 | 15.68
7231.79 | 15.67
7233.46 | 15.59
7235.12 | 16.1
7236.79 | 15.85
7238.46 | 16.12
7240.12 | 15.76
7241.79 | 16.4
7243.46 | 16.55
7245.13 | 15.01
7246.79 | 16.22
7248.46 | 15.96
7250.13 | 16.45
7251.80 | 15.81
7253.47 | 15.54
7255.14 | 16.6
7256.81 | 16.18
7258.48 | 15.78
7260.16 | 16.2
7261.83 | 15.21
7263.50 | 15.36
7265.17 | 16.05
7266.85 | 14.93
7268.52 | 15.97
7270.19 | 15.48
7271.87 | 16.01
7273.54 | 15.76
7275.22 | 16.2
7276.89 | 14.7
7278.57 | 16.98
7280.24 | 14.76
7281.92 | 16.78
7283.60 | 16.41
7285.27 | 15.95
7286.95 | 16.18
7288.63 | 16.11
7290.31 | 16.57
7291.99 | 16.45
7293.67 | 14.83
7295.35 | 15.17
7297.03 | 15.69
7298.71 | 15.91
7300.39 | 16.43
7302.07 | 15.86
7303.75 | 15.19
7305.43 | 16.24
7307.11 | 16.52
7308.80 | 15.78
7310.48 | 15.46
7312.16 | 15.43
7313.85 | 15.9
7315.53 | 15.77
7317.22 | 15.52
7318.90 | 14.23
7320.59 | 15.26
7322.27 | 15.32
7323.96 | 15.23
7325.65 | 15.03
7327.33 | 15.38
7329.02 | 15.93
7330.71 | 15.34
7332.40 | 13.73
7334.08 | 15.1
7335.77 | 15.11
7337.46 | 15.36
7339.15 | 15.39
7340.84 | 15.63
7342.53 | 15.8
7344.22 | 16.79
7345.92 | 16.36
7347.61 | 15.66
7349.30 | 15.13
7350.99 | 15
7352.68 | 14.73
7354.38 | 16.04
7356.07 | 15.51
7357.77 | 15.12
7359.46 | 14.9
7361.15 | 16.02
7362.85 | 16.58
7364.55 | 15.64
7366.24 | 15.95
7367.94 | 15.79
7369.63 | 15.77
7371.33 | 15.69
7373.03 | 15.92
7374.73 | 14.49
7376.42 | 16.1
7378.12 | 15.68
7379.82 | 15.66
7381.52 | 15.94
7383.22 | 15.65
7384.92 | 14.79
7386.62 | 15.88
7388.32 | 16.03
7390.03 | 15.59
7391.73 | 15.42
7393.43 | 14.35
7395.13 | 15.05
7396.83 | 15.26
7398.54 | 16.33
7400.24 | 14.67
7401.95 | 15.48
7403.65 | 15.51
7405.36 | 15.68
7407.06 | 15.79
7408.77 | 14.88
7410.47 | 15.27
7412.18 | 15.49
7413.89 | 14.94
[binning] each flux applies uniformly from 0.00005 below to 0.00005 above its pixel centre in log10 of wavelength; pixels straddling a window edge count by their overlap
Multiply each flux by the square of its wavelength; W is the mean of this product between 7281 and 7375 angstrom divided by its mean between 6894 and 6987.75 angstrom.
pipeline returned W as 1.0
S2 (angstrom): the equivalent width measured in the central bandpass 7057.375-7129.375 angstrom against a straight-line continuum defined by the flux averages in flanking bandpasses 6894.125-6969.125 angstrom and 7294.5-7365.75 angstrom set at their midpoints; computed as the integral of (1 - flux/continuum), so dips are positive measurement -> -0.2 angstrom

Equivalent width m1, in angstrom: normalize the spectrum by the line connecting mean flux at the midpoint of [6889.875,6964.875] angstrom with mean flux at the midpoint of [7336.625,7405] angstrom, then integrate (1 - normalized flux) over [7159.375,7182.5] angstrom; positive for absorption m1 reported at 0.0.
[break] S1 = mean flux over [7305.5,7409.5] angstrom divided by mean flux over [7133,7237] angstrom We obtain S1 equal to 0.96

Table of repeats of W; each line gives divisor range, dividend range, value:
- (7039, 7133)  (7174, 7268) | 1.00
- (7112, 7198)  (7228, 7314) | 1.01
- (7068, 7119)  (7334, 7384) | 1.02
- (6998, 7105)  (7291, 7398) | 1.01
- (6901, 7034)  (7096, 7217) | 1.01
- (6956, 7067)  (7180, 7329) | 1.01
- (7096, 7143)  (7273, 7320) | 1.02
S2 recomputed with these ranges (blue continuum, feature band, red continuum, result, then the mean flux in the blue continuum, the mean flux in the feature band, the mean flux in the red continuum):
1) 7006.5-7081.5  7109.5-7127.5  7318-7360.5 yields 0.1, 16.7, 16.2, 15.3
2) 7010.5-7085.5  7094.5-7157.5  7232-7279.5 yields 0.3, 16.7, 16.3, 15.9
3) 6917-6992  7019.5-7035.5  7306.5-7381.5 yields 0.2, 17.1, 16.6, 15.5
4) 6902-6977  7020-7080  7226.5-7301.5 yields -0.1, 17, 16.7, 15.9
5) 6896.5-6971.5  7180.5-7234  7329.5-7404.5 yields 0.1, 17.1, 16.1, 15.5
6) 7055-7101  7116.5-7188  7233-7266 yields 0.2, 16.7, 16.3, 15.9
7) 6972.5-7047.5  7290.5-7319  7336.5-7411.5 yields 0.1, 16.8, 15.7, 15.5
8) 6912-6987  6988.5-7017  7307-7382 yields 0.1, 17.1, 16.8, 15.5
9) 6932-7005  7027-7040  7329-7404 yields 0.0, 17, 16.7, 15.5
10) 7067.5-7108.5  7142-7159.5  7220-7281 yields 0.0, 16.6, 16.3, 15.8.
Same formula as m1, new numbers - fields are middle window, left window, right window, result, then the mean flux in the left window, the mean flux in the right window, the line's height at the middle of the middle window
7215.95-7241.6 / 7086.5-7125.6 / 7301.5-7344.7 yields 0.1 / 16.4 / 15.5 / 15.9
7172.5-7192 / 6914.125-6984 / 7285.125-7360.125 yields -0.1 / 17.1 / 15.6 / 16.1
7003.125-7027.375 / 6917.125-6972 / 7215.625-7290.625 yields 0.4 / 17.1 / 15.9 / 16.8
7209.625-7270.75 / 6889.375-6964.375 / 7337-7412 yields 0.3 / 17.1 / 15.6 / 16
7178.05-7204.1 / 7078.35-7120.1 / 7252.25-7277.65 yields 0.1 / 16.6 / 15.7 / 16.1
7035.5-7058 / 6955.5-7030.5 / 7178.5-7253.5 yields -0.4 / 16.8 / 16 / 16.6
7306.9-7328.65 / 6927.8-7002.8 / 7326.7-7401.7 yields 0.3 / 17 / 15.5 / 15.7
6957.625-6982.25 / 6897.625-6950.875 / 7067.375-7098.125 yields 0.2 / 17.1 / 16.8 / 17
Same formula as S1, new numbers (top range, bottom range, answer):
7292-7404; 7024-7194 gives 0.94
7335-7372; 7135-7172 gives 0.96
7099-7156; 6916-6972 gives 0.95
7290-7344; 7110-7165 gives 0.95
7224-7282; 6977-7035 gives 0.95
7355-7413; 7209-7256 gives 0.97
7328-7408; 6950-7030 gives 0.92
